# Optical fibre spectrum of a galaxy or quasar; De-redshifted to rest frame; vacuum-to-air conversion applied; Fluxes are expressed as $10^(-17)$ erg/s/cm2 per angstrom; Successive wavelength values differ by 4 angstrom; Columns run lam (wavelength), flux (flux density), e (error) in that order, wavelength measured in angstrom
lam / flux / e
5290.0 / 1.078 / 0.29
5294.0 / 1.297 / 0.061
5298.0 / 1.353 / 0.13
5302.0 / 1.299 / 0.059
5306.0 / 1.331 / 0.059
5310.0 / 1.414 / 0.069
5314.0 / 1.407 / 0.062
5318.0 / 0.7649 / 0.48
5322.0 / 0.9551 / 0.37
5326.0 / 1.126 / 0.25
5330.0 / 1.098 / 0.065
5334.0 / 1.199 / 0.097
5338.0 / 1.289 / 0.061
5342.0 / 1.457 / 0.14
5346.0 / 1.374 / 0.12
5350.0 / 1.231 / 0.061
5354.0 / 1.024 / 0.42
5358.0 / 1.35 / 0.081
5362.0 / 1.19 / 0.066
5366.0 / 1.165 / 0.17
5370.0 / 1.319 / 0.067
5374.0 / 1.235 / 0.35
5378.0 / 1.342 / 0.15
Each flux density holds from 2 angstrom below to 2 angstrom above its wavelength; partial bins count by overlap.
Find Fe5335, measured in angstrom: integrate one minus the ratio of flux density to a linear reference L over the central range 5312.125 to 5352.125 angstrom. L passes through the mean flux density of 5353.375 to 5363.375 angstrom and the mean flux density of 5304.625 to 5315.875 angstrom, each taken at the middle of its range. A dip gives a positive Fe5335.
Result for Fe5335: 3.5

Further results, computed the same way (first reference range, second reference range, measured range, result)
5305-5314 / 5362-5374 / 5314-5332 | 4.2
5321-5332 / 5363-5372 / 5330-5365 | -3.0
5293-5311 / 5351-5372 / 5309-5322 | 1.7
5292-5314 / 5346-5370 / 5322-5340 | 1.8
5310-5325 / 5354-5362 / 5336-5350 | -2.0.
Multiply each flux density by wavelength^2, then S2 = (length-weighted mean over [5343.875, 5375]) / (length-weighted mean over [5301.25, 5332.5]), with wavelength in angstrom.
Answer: 1.07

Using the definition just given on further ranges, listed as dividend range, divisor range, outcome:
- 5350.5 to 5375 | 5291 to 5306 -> 0.95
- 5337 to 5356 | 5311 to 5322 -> 1.18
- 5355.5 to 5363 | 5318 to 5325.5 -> 1.37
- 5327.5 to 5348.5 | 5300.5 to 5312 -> 0.96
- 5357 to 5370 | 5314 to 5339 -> 1.15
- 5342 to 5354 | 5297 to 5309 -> 0.98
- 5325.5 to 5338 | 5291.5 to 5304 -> 0.90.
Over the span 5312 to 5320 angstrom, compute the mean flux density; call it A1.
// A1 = 1.09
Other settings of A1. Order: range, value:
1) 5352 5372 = 1.21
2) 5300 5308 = 1.31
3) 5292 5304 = 1.32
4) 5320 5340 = 1.13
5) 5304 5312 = 1.37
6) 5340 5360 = 1.29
